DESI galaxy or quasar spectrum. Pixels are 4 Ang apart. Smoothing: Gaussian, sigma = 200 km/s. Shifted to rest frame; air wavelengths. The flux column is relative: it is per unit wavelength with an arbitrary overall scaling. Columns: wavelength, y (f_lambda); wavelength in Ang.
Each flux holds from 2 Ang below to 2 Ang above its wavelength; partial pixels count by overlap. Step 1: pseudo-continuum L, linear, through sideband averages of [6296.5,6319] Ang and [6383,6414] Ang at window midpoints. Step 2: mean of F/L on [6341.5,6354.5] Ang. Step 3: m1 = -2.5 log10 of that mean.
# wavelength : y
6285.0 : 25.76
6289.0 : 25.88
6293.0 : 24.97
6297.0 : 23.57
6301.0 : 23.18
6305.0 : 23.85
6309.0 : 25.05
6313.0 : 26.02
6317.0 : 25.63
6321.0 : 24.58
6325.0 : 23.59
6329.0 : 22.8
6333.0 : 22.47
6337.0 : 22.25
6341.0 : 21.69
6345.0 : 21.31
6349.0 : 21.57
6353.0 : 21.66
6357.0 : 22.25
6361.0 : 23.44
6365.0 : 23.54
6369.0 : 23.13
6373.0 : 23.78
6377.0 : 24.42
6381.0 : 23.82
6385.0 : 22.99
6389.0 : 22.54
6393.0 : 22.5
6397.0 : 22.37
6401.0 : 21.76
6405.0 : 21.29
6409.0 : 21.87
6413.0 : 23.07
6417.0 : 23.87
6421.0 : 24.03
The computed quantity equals 0.10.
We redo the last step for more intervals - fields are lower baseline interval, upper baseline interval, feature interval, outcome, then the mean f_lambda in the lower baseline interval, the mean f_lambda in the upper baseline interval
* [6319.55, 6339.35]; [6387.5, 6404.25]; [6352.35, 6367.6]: -0.01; 23.1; 22.2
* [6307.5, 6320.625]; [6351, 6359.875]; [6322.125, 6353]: 0.06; 25.5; 22.1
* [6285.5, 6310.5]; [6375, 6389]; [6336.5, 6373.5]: 0.07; 24.5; 23.6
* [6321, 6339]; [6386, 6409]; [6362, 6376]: -0.05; 23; 22.1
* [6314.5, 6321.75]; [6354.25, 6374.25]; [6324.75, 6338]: 0.09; 25.3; 23.1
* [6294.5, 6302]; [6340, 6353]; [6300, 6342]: -0.06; 23.5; 21.5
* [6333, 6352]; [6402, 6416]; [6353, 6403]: -0.05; 21.8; 22.2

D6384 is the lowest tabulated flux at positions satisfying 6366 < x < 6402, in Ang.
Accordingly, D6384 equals 21.76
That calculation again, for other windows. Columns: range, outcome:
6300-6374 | 21.31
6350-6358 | 21.66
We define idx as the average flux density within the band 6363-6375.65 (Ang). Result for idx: 23.5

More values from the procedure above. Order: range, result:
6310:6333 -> 24.4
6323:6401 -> 22.7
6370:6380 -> 24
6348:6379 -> 23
